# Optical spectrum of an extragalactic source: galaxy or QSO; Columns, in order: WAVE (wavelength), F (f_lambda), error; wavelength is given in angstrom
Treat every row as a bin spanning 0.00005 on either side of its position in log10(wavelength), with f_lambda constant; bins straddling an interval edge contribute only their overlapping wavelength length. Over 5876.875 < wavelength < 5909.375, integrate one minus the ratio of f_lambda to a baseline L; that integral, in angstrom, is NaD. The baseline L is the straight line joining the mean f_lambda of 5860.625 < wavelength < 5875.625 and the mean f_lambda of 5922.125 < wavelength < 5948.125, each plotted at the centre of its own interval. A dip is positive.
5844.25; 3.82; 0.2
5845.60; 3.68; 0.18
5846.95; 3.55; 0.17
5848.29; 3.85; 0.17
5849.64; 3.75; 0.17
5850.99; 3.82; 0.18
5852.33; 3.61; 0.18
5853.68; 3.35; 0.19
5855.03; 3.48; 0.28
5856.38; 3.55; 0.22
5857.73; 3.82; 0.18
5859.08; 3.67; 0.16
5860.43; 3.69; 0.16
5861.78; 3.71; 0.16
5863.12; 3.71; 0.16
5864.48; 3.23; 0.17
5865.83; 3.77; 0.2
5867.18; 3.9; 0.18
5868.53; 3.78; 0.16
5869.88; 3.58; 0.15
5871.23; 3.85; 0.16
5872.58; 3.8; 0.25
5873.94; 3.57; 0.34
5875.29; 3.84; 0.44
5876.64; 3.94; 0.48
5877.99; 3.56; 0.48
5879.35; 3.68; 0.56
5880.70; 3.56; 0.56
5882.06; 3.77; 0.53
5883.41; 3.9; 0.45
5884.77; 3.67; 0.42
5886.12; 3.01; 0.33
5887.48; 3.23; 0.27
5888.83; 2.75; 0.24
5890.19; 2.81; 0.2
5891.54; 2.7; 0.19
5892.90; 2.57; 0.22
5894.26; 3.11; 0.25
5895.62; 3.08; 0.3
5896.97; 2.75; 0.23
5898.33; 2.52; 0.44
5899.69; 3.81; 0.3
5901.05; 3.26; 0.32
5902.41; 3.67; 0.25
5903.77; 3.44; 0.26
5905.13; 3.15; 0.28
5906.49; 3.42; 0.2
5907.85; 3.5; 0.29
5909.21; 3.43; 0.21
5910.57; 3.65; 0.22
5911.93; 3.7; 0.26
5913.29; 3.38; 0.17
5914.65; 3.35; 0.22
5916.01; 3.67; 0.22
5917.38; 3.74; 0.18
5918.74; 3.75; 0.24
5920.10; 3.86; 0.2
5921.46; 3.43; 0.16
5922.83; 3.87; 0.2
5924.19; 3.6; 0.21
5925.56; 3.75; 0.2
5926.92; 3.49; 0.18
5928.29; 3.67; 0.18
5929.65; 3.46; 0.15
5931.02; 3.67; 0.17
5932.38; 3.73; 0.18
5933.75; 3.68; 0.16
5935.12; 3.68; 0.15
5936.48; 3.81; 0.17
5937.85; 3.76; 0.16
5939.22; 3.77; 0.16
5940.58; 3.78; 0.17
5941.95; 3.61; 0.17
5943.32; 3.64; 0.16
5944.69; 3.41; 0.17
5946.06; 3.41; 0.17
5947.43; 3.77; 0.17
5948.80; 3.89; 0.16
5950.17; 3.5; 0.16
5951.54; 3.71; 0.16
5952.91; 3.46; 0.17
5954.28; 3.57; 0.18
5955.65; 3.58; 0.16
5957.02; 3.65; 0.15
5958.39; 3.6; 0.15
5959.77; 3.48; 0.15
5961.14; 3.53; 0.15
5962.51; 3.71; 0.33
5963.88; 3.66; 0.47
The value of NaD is 3.7 angstrom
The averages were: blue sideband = 3.7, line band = 3.27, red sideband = 3.66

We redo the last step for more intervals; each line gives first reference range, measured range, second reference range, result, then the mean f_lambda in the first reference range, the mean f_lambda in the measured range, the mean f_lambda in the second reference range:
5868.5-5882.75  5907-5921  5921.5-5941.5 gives 0.4 angstrom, 3.72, 3.6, 3.68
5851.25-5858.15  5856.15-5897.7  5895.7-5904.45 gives -0.7 angstrom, 3.57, 3.47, 3.23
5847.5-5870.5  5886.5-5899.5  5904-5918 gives 2.5 angstrom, 3.66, 2.88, 3.5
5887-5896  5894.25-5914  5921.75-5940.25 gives -1.2 angstrom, 2.88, 3.33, 3.68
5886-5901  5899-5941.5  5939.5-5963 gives -4.7 angstrom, 2.95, 3.61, 3.61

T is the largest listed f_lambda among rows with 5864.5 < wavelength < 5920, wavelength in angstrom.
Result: 3.94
